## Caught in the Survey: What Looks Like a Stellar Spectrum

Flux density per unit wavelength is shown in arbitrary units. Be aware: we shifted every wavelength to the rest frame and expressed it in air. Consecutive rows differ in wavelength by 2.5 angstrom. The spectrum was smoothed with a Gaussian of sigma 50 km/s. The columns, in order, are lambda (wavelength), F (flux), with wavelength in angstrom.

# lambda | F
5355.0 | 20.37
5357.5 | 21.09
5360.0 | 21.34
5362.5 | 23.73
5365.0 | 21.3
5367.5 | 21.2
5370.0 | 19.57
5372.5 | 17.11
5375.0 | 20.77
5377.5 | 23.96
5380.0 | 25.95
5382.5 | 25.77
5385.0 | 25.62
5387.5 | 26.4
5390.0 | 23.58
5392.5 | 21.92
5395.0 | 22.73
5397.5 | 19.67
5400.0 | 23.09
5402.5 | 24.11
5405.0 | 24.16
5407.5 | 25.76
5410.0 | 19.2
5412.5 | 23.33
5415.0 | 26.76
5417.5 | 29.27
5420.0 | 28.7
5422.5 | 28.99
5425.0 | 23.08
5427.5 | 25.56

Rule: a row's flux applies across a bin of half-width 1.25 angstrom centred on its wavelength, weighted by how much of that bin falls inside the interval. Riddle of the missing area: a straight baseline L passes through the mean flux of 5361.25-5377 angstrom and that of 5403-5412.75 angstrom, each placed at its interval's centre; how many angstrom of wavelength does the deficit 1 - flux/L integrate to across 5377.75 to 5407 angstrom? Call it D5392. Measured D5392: -2.3 angstrom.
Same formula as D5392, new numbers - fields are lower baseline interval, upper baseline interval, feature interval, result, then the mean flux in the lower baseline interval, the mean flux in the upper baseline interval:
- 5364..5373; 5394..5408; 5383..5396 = -1.30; 20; 23.1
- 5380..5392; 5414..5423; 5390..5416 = 3.70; 25.2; 28.4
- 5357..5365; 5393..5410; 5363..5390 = -0.55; 22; 22.9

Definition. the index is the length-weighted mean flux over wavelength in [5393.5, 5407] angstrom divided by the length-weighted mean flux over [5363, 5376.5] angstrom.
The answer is 1.1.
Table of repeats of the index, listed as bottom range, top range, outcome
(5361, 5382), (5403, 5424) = 1.18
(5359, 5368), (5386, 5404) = 1.05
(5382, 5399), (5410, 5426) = 1.11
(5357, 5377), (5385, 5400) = 1.11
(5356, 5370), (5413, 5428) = 1.25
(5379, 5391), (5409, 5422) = 1.01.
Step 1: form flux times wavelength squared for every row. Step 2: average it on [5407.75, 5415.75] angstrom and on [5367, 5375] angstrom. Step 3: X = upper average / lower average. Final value 1.2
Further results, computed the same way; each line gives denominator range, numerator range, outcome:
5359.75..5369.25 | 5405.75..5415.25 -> 1.09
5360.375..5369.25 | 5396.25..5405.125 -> 1.05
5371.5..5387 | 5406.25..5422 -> 1.11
